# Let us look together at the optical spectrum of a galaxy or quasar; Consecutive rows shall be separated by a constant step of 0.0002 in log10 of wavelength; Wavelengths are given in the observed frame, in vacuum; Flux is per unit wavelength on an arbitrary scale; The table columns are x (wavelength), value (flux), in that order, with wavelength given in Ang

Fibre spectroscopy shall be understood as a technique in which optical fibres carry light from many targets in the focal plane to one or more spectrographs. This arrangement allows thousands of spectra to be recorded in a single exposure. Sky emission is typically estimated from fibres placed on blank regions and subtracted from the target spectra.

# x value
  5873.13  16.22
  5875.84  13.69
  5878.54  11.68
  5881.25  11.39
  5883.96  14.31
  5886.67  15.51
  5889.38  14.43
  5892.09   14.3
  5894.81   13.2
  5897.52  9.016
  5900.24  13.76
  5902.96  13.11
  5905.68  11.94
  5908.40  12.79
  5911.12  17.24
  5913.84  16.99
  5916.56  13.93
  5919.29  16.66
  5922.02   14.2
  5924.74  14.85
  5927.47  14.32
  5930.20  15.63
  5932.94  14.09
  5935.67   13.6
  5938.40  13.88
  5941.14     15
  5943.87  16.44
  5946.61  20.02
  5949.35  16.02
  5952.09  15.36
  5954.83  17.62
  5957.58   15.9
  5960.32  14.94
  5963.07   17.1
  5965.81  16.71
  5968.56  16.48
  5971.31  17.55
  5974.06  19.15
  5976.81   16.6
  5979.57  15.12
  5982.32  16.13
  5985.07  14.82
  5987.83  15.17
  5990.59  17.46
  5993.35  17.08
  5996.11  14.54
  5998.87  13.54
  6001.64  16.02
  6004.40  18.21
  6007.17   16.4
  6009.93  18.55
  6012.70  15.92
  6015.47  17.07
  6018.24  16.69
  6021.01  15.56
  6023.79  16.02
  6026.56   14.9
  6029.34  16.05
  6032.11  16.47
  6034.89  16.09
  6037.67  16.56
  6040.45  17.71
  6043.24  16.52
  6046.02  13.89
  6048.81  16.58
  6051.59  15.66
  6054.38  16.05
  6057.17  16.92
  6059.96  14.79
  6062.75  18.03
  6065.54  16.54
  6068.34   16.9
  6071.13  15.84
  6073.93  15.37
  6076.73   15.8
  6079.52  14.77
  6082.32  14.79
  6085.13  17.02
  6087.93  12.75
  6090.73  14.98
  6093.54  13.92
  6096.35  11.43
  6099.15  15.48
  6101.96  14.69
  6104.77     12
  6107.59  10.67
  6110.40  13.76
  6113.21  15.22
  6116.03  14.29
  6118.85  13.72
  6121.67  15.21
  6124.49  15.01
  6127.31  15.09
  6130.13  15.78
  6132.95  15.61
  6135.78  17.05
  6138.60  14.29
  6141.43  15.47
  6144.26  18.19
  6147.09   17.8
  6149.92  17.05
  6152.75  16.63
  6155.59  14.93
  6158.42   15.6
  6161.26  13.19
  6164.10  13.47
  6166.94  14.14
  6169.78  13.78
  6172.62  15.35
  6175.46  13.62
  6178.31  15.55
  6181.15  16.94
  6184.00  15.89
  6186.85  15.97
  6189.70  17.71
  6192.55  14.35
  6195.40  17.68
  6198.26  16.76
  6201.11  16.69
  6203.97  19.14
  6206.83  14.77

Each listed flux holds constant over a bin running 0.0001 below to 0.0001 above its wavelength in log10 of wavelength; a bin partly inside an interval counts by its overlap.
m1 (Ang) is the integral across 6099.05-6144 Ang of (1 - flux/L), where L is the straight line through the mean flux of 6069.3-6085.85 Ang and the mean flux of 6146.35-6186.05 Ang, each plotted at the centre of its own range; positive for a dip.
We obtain 2.21 Ang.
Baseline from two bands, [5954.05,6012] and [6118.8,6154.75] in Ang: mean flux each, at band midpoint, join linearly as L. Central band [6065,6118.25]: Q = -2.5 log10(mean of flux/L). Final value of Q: 0.115 mag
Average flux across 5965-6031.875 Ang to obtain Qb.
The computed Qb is 16.3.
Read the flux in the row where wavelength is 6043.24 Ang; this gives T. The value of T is 16.52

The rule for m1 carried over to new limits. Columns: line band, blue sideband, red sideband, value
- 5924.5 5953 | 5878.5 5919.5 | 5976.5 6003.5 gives -1.6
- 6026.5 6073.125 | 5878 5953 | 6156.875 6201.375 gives -4.1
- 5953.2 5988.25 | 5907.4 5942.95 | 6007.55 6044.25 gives -1.9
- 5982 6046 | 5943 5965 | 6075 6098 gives -2.1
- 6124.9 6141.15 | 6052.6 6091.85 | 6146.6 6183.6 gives -0.1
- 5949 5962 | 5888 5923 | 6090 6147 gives -1.7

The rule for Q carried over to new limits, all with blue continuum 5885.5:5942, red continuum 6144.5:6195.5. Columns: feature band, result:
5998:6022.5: -0.12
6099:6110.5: 0.17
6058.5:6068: -0.10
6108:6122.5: 0.08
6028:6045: -0.12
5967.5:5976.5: -0.21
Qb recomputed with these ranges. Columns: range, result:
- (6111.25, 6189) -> 15.4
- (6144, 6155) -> 17.1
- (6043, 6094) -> 15.6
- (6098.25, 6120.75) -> 13.7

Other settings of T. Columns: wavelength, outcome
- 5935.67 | 13.6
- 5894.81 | 13.2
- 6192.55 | 14.35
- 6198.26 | 16.76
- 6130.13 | 15.78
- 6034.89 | 16.09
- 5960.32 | 14.94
